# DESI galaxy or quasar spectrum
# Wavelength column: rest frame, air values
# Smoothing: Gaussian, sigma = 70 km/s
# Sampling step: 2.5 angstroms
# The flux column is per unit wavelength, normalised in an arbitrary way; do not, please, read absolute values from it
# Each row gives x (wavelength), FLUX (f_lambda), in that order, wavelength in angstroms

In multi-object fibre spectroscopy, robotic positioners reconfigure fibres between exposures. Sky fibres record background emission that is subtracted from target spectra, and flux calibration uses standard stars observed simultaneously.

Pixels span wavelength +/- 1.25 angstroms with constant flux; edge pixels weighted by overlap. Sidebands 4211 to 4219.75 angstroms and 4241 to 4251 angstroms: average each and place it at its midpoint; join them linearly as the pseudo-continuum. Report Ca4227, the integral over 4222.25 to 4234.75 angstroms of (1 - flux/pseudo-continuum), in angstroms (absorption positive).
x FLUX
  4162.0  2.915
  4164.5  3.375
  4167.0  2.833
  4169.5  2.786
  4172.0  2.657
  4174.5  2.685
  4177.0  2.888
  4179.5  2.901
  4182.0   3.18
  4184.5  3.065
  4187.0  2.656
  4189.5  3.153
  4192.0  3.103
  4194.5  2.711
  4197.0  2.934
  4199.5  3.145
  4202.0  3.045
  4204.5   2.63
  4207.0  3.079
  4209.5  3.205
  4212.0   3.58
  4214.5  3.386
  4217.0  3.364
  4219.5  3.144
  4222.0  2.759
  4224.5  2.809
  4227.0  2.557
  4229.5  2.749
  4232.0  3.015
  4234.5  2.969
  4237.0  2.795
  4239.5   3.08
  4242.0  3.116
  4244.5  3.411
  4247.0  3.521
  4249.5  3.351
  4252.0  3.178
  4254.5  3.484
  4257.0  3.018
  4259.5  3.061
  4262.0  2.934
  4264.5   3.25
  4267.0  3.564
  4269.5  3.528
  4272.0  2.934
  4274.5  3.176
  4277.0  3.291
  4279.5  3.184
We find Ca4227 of 2.1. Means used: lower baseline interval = 3.39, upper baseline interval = 3.35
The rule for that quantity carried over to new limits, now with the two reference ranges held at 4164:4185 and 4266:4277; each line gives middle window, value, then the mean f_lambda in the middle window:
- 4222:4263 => 1.59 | 3.06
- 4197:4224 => -0.56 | 3.12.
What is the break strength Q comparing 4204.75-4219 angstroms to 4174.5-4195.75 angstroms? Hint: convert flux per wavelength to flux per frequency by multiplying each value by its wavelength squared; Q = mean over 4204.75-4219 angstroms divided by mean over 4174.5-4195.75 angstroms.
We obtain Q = 1.1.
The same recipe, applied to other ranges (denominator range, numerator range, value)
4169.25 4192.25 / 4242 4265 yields 1.15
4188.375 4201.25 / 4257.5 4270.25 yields 1.11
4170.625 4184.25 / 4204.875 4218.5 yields 1.16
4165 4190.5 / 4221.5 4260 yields 1.09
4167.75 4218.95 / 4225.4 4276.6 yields 1.07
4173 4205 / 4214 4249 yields 1.06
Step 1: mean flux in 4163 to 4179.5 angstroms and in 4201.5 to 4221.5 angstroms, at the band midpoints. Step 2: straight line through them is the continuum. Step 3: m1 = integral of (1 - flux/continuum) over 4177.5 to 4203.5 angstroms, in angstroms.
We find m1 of 0.3 angstroms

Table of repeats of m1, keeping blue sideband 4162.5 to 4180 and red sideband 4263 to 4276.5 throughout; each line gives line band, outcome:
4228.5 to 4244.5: 0.78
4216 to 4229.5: 0.81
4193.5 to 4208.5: 0.33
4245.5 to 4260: -0.31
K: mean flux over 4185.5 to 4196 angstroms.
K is 2.91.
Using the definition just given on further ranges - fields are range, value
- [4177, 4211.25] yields 2.99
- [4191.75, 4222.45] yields 3.09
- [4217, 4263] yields 3.06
